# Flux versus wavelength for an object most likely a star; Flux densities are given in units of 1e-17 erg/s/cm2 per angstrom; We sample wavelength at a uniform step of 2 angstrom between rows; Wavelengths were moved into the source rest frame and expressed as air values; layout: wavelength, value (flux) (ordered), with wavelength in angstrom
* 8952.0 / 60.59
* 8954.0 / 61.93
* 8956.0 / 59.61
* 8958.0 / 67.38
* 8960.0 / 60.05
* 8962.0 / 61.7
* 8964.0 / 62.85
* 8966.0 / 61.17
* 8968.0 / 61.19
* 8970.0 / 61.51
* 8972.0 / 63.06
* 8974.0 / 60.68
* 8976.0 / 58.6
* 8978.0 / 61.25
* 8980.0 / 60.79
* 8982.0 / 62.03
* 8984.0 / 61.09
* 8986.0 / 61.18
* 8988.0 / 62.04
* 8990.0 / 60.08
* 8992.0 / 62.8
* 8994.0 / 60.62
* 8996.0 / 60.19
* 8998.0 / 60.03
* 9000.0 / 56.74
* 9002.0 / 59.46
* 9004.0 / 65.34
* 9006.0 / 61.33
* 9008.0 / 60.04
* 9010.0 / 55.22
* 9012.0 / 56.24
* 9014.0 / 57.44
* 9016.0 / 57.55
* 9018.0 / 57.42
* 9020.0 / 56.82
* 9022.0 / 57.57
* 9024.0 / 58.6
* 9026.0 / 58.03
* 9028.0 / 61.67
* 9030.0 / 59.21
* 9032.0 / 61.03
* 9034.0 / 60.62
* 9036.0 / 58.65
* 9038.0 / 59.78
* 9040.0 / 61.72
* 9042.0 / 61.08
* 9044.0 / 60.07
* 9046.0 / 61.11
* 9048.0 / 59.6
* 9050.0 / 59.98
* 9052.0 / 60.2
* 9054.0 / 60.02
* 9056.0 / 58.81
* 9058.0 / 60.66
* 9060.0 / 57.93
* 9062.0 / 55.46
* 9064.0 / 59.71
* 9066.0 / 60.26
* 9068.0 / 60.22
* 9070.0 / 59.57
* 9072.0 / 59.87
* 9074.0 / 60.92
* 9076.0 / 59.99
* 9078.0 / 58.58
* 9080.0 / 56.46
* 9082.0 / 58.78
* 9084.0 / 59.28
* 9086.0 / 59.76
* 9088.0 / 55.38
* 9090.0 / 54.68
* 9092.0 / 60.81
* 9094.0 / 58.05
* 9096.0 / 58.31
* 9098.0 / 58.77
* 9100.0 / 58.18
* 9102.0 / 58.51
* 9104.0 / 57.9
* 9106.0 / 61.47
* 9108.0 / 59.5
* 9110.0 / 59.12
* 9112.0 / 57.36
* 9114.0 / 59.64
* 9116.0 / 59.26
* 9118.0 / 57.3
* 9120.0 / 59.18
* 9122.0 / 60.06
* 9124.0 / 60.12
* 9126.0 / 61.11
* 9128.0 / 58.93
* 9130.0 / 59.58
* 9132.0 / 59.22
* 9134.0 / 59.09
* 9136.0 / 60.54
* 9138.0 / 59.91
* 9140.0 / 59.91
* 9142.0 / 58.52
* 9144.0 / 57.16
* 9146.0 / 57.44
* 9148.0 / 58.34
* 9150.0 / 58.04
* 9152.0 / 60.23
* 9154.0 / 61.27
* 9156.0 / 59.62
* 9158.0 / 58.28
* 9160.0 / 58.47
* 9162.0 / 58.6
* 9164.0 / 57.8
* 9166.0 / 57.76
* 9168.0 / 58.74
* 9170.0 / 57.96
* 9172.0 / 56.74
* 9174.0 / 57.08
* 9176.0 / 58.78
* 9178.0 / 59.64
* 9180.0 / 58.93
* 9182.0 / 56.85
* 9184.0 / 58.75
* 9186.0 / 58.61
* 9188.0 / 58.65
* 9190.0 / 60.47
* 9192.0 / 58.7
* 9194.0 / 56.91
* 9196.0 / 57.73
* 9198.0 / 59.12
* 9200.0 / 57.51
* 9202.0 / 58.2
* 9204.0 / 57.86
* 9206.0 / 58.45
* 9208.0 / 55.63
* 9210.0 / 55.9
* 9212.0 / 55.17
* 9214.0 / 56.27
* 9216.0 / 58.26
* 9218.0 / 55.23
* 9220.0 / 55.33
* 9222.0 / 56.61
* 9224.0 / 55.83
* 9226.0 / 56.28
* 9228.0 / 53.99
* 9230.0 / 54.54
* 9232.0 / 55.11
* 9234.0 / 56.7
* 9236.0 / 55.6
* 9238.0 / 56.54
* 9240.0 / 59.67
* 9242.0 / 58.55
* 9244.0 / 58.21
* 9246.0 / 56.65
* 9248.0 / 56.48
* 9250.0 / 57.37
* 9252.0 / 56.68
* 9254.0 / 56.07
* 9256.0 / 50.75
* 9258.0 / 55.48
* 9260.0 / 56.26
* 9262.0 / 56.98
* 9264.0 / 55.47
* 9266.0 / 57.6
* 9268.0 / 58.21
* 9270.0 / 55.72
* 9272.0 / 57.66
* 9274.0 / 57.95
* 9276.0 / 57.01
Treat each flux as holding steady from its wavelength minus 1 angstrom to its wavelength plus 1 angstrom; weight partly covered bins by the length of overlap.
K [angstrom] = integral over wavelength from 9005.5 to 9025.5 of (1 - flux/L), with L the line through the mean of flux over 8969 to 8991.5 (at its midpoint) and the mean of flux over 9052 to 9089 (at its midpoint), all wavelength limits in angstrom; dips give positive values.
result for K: 0.9 angstrom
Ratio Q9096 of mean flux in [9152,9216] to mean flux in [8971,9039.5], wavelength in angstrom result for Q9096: 1.0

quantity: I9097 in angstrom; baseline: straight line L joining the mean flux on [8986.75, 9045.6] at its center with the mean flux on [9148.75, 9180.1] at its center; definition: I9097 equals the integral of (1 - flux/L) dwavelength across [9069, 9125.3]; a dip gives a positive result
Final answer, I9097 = 0.2 angstrom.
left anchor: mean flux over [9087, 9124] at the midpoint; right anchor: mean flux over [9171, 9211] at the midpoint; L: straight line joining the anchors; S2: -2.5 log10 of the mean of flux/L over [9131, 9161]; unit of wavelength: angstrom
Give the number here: -0.01 mag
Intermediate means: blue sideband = 58.6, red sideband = 58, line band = 59.1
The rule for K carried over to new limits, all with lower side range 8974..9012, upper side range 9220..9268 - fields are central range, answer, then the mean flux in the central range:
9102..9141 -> -0.76 angstrom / 59.4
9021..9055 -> -0.17 angstrom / 59.9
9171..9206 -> -0.67 angstrom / 58.3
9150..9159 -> -0.30 angstrom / 59.6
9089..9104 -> 0.13 angstrom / 58.2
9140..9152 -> -0.08 angstrom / 58.3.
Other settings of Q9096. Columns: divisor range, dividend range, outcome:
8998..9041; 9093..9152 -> 1.00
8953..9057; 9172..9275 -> 0.95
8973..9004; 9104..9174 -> 0.97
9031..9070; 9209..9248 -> 0.94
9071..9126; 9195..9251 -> 0.96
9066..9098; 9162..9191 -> 0.99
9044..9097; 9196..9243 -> 0.96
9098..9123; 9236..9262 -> 0.96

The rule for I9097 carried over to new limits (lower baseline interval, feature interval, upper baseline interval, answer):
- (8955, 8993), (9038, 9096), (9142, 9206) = 0.8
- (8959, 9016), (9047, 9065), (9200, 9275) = 0.1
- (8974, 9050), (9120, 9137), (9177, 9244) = -0.4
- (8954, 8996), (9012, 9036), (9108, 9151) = 0.8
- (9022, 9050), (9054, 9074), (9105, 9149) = 0.2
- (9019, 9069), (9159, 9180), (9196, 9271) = -0.2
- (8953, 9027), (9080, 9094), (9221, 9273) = 0.2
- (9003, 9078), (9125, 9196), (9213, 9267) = -1.5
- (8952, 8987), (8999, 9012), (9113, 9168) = 0.3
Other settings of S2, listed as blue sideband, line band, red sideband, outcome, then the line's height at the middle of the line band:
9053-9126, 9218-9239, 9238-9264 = 0.02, 56.9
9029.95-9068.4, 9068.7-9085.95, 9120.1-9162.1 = 0.01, 59.6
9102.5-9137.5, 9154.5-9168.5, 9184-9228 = 0.00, 58.3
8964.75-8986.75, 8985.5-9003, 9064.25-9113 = 0.01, 60.8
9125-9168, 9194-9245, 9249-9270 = 0.01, 57.1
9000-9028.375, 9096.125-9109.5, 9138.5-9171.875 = -0.01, 58.6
